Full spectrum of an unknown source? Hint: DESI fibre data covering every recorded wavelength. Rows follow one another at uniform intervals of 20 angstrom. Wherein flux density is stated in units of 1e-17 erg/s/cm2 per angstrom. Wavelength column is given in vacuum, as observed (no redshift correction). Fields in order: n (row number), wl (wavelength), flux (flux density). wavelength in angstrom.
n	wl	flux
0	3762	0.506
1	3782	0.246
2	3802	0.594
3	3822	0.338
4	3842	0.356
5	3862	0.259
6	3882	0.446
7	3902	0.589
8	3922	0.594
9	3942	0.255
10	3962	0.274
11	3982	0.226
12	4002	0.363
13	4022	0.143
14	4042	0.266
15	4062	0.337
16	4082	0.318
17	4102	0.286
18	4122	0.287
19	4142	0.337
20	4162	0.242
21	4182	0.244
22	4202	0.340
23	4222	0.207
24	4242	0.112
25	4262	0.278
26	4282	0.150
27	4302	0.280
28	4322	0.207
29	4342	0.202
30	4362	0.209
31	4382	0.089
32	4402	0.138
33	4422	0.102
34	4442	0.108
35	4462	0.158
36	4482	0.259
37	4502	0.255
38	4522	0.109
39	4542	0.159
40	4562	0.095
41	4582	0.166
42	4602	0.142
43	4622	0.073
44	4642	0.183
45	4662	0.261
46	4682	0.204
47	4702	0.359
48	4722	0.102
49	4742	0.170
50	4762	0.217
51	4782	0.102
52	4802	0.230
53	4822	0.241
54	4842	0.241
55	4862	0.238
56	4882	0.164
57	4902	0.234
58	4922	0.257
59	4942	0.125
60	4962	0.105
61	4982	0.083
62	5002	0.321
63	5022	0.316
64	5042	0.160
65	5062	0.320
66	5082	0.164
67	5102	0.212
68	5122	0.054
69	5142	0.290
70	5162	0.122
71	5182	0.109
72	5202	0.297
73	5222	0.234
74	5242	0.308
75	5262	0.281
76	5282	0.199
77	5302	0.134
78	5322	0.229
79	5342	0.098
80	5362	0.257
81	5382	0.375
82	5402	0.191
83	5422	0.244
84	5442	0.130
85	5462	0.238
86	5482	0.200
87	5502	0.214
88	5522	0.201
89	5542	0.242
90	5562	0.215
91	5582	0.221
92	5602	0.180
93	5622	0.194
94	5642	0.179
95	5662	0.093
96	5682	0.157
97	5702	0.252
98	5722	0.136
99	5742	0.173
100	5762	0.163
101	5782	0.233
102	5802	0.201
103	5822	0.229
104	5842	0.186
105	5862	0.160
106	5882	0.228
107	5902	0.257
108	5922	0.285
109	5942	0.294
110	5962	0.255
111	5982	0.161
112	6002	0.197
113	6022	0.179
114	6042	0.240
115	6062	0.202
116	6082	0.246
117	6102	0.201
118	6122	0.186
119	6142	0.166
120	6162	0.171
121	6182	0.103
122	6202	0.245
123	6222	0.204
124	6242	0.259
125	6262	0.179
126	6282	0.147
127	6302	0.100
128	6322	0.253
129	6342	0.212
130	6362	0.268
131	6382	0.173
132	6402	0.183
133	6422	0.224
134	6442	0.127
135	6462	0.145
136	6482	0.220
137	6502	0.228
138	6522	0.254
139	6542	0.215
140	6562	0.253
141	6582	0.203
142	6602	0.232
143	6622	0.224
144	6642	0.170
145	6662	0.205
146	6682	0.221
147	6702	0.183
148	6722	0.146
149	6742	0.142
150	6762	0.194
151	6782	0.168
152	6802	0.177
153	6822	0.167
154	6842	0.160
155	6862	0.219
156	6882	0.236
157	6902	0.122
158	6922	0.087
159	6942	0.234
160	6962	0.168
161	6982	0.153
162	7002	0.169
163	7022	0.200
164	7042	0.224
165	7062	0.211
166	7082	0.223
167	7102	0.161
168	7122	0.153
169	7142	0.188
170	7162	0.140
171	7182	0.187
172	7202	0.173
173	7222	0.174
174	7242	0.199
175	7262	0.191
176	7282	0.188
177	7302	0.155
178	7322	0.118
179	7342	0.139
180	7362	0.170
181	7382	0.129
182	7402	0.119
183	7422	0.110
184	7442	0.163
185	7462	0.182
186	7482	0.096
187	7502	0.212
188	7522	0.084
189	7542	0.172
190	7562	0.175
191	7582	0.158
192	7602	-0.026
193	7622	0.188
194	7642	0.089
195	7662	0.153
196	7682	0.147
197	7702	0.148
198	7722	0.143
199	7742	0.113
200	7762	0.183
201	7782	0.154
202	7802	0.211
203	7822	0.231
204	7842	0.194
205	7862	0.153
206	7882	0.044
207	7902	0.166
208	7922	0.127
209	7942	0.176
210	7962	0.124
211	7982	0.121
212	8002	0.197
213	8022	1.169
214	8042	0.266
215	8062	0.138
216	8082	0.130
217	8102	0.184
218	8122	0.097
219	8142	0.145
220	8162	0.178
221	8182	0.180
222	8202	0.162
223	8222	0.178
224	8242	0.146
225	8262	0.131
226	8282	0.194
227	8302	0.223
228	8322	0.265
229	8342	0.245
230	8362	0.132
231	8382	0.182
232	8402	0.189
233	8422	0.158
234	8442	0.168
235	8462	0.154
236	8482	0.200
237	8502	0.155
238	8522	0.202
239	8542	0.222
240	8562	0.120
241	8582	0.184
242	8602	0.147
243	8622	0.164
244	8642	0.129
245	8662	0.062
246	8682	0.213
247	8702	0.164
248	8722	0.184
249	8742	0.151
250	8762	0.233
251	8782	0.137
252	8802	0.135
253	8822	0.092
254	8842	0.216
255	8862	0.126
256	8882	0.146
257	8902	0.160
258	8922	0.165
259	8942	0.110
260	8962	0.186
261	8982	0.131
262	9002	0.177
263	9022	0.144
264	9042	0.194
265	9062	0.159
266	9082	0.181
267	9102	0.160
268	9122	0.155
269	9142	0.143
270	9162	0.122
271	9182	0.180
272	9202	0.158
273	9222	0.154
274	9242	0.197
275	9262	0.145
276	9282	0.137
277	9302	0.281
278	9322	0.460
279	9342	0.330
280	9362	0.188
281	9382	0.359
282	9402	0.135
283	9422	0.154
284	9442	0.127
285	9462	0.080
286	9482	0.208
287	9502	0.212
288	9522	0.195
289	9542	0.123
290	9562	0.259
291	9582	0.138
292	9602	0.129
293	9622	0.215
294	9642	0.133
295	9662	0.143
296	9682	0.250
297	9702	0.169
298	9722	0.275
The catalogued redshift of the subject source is 1.15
